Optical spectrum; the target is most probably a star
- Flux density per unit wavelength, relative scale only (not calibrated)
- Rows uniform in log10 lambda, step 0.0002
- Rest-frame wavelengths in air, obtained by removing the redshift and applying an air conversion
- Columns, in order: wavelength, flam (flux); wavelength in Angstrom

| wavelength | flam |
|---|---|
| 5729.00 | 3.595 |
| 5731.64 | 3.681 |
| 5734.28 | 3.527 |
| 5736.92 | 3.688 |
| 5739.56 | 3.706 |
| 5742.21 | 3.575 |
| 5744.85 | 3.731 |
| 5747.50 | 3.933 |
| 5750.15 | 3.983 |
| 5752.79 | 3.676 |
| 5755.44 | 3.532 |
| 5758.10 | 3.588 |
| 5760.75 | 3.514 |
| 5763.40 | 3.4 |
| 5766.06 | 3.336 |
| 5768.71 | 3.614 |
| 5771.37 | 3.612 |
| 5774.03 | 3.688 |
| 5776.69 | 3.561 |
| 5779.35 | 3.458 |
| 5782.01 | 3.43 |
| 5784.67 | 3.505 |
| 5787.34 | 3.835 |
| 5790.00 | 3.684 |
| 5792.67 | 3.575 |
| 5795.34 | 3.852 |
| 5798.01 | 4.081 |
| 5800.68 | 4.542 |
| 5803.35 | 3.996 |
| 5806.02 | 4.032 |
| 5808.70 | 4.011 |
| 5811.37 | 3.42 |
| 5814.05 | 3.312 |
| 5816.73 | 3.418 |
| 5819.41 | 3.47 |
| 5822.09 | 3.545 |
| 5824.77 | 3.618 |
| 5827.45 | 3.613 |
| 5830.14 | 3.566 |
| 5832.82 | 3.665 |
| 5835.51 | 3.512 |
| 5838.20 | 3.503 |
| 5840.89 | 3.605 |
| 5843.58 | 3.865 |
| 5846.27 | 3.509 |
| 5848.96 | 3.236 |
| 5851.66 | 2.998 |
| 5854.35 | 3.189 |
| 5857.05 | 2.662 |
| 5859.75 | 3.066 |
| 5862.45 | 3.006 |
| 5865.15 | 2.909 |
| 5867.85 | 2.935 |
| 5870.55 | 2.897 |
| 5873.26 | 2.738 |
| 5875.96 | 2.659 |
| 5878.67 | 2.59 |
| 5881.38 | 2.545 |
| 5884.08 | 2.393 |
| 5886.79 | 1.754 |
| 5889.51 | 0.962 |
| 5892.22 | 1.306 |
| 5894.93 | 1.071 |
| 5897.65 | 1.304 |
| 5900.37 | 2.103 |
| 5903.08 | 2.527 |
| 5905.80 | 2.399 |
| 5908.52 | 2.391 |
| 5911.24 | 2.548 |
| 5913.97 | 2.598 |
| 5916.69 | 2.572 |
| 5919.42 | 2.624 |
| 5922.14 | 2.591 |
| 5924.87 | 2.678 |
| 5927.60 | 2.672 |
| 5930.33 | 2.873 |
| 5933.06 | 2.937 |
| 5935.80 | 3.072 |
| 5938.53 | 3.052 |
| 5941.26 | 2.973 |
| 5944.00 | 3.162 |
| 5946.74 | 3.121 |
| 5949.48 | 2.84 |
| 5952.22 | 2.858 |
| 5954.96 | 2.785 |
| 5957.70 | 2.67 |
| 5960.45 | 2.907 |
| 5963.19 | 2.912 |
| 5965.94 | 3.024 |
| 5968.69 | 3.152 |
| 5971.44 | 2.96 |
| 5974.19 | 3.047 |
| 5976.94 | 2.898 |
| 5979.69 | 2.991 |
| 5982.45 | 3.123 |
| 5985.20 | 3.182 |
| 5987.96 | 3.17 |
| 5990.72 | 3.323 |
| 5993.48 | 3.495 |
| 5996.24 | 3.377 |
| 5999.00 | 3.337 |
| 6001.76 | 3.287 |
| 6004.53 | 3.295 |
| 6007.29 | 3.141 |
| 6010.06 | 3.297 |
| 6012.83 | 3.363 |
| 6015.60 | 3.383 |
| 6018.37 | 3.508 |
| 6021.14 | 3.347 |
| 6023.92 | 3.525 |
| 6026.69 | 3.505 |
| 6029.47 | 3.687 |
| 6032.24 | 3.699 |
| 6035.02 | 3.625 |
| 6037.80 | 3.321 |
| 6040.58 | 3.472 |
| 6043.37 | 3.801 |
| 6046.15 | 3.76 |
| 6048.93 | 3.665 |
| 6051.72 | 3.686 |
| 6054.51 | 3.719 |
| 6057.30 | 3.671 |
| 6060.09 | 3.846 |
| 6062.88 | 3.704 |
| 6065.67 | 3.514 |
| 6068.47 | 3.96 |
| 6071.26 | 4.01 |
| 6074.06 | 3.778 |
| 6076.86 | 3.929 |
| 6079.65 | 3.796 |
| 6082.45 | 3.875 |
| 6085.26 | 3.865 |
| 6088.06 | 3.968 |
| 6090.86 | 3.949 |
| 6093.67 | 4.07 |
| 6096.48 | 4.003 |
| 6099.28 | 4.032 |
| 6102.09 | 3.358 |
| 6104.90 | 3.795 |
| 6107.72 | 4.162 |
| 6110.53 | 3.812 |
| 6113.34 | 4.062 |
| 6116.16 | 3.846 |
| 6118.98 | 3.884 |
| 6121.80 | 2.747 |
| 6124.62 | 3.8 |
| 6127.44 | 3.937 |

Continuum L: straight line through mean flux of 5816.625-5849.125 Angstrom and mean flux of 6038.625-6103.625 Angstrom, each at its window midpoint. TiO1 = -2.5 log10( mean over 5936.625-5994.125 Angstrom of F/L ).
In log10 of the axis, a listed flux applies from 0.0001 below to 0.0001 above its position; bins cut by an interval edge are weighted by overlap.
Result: 0.217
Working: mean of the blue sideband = 3.56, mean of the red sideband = 3.8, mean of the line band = 3.03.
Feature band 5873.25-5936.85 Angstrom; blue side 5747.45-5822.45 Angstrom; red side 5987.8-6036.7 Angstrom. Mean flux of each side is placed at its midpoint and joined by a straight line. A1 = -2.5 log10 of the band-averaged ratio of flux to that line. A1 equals 0.46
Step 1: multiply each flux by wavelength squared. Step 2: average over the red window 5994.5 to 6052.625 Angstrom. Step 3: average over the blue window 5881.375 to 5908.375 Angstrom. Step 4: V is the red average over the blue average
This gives 1.99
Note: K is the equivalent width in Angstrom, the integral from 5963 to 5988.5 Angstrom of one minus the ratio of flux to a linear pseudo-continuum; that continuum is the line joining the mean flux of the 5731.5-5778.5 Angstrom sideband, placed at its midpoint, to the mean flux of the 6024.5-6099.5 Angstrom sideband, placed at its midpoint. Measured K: 4.7 Angstrom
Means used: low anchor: 3.63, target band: 3.05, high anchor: 3.77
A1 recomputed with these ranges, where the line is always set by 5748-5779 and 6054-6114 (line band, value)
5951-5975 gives 0.27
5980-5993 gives 0.18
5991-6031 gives 0.12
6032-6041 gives 0.09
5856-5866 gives 0.25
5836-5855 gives 0.07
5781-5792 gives 0.00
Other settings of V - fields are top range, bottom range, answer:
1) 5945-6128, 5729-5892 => 1.12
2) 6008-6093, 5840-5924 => 1.52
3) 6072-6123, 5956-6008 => 1.28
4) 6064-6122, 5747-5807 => 1.15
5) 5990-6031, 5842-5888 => 1.24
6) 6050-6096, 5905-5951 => 1.45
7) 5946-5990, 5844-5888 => 1.09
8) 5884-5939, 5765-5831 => 0.65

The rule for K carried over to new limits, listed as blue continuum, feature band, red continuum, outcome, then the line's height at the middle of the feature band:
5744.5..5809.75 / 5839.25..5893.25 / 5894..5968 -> 6.45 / 3.11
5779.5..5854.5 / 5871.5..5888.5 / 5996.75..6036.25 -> 5.44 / 3.57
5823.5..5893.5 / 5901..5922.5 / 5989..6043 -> 4.07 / 3.1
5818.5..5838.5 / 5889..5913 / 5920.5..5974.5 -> 9.62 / 3.17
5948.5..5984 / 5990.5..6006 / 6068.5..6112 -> -0.82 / 3.19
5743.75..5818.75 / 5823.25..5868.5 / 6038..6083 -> 4.58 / 3.7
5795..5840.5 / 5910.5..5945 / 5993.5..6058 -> 7.67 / 3.6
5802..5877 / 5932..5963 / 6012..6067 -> 4.82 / 3.48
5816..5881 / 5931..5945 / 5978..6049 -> 1.25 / 3.32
